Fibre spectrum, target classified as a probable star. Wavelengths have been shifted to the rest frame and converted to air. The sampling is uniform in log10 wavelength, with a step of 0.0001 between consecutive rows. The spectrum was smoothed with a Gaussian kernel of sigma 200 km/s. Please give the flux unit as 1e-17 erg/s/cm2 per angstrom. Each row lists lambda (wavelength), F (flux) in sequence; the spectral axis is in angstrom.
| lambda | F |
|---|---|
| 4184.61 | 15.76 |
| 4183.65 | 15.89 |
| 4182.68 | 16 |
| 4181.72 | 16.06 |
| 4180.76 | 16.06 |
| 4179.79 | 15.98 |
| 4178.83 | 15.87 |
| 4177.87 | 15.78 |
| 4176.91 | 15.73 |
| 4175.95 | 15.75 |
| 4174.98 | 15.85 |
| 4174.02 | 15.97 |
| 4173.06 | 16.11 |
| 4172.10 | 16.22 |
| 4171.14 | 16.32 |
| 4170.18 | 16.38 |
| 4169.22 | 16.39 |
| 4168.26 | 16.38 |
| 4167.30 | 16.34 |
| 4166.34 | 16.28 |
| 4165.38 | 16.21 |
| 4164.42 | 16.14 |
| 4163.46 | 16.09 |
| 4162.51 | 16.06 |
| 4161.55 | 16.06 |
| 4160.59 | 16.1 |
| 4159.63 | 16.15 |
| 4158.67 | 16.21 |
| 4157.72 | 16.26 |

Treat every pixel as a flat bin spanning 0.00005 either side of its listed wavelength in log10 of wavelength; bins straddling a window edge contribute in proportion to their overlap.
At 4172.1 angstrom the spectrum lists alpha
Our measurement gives 16.22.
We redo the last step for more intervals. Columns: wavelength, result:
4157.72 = 16.26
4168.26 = 16.38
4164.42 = 16.14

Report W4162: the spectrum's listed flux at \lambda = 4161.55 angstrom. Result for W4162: 16.06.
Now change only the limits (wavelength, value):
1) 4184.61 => 15.76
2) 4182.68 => 16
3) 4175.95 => 15.75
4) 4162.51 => 16.06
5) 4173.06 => 16.11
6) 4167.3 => 16.34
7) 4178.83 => 15.87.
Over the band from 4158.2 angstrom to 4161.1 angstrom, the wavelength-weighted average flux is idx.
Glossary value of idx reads 16.1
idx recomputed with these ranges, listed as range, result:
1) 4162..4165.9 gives 16.1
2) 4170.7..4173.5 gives 16.2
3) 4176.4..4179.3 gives 15.8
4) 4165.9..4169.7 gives 16.3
